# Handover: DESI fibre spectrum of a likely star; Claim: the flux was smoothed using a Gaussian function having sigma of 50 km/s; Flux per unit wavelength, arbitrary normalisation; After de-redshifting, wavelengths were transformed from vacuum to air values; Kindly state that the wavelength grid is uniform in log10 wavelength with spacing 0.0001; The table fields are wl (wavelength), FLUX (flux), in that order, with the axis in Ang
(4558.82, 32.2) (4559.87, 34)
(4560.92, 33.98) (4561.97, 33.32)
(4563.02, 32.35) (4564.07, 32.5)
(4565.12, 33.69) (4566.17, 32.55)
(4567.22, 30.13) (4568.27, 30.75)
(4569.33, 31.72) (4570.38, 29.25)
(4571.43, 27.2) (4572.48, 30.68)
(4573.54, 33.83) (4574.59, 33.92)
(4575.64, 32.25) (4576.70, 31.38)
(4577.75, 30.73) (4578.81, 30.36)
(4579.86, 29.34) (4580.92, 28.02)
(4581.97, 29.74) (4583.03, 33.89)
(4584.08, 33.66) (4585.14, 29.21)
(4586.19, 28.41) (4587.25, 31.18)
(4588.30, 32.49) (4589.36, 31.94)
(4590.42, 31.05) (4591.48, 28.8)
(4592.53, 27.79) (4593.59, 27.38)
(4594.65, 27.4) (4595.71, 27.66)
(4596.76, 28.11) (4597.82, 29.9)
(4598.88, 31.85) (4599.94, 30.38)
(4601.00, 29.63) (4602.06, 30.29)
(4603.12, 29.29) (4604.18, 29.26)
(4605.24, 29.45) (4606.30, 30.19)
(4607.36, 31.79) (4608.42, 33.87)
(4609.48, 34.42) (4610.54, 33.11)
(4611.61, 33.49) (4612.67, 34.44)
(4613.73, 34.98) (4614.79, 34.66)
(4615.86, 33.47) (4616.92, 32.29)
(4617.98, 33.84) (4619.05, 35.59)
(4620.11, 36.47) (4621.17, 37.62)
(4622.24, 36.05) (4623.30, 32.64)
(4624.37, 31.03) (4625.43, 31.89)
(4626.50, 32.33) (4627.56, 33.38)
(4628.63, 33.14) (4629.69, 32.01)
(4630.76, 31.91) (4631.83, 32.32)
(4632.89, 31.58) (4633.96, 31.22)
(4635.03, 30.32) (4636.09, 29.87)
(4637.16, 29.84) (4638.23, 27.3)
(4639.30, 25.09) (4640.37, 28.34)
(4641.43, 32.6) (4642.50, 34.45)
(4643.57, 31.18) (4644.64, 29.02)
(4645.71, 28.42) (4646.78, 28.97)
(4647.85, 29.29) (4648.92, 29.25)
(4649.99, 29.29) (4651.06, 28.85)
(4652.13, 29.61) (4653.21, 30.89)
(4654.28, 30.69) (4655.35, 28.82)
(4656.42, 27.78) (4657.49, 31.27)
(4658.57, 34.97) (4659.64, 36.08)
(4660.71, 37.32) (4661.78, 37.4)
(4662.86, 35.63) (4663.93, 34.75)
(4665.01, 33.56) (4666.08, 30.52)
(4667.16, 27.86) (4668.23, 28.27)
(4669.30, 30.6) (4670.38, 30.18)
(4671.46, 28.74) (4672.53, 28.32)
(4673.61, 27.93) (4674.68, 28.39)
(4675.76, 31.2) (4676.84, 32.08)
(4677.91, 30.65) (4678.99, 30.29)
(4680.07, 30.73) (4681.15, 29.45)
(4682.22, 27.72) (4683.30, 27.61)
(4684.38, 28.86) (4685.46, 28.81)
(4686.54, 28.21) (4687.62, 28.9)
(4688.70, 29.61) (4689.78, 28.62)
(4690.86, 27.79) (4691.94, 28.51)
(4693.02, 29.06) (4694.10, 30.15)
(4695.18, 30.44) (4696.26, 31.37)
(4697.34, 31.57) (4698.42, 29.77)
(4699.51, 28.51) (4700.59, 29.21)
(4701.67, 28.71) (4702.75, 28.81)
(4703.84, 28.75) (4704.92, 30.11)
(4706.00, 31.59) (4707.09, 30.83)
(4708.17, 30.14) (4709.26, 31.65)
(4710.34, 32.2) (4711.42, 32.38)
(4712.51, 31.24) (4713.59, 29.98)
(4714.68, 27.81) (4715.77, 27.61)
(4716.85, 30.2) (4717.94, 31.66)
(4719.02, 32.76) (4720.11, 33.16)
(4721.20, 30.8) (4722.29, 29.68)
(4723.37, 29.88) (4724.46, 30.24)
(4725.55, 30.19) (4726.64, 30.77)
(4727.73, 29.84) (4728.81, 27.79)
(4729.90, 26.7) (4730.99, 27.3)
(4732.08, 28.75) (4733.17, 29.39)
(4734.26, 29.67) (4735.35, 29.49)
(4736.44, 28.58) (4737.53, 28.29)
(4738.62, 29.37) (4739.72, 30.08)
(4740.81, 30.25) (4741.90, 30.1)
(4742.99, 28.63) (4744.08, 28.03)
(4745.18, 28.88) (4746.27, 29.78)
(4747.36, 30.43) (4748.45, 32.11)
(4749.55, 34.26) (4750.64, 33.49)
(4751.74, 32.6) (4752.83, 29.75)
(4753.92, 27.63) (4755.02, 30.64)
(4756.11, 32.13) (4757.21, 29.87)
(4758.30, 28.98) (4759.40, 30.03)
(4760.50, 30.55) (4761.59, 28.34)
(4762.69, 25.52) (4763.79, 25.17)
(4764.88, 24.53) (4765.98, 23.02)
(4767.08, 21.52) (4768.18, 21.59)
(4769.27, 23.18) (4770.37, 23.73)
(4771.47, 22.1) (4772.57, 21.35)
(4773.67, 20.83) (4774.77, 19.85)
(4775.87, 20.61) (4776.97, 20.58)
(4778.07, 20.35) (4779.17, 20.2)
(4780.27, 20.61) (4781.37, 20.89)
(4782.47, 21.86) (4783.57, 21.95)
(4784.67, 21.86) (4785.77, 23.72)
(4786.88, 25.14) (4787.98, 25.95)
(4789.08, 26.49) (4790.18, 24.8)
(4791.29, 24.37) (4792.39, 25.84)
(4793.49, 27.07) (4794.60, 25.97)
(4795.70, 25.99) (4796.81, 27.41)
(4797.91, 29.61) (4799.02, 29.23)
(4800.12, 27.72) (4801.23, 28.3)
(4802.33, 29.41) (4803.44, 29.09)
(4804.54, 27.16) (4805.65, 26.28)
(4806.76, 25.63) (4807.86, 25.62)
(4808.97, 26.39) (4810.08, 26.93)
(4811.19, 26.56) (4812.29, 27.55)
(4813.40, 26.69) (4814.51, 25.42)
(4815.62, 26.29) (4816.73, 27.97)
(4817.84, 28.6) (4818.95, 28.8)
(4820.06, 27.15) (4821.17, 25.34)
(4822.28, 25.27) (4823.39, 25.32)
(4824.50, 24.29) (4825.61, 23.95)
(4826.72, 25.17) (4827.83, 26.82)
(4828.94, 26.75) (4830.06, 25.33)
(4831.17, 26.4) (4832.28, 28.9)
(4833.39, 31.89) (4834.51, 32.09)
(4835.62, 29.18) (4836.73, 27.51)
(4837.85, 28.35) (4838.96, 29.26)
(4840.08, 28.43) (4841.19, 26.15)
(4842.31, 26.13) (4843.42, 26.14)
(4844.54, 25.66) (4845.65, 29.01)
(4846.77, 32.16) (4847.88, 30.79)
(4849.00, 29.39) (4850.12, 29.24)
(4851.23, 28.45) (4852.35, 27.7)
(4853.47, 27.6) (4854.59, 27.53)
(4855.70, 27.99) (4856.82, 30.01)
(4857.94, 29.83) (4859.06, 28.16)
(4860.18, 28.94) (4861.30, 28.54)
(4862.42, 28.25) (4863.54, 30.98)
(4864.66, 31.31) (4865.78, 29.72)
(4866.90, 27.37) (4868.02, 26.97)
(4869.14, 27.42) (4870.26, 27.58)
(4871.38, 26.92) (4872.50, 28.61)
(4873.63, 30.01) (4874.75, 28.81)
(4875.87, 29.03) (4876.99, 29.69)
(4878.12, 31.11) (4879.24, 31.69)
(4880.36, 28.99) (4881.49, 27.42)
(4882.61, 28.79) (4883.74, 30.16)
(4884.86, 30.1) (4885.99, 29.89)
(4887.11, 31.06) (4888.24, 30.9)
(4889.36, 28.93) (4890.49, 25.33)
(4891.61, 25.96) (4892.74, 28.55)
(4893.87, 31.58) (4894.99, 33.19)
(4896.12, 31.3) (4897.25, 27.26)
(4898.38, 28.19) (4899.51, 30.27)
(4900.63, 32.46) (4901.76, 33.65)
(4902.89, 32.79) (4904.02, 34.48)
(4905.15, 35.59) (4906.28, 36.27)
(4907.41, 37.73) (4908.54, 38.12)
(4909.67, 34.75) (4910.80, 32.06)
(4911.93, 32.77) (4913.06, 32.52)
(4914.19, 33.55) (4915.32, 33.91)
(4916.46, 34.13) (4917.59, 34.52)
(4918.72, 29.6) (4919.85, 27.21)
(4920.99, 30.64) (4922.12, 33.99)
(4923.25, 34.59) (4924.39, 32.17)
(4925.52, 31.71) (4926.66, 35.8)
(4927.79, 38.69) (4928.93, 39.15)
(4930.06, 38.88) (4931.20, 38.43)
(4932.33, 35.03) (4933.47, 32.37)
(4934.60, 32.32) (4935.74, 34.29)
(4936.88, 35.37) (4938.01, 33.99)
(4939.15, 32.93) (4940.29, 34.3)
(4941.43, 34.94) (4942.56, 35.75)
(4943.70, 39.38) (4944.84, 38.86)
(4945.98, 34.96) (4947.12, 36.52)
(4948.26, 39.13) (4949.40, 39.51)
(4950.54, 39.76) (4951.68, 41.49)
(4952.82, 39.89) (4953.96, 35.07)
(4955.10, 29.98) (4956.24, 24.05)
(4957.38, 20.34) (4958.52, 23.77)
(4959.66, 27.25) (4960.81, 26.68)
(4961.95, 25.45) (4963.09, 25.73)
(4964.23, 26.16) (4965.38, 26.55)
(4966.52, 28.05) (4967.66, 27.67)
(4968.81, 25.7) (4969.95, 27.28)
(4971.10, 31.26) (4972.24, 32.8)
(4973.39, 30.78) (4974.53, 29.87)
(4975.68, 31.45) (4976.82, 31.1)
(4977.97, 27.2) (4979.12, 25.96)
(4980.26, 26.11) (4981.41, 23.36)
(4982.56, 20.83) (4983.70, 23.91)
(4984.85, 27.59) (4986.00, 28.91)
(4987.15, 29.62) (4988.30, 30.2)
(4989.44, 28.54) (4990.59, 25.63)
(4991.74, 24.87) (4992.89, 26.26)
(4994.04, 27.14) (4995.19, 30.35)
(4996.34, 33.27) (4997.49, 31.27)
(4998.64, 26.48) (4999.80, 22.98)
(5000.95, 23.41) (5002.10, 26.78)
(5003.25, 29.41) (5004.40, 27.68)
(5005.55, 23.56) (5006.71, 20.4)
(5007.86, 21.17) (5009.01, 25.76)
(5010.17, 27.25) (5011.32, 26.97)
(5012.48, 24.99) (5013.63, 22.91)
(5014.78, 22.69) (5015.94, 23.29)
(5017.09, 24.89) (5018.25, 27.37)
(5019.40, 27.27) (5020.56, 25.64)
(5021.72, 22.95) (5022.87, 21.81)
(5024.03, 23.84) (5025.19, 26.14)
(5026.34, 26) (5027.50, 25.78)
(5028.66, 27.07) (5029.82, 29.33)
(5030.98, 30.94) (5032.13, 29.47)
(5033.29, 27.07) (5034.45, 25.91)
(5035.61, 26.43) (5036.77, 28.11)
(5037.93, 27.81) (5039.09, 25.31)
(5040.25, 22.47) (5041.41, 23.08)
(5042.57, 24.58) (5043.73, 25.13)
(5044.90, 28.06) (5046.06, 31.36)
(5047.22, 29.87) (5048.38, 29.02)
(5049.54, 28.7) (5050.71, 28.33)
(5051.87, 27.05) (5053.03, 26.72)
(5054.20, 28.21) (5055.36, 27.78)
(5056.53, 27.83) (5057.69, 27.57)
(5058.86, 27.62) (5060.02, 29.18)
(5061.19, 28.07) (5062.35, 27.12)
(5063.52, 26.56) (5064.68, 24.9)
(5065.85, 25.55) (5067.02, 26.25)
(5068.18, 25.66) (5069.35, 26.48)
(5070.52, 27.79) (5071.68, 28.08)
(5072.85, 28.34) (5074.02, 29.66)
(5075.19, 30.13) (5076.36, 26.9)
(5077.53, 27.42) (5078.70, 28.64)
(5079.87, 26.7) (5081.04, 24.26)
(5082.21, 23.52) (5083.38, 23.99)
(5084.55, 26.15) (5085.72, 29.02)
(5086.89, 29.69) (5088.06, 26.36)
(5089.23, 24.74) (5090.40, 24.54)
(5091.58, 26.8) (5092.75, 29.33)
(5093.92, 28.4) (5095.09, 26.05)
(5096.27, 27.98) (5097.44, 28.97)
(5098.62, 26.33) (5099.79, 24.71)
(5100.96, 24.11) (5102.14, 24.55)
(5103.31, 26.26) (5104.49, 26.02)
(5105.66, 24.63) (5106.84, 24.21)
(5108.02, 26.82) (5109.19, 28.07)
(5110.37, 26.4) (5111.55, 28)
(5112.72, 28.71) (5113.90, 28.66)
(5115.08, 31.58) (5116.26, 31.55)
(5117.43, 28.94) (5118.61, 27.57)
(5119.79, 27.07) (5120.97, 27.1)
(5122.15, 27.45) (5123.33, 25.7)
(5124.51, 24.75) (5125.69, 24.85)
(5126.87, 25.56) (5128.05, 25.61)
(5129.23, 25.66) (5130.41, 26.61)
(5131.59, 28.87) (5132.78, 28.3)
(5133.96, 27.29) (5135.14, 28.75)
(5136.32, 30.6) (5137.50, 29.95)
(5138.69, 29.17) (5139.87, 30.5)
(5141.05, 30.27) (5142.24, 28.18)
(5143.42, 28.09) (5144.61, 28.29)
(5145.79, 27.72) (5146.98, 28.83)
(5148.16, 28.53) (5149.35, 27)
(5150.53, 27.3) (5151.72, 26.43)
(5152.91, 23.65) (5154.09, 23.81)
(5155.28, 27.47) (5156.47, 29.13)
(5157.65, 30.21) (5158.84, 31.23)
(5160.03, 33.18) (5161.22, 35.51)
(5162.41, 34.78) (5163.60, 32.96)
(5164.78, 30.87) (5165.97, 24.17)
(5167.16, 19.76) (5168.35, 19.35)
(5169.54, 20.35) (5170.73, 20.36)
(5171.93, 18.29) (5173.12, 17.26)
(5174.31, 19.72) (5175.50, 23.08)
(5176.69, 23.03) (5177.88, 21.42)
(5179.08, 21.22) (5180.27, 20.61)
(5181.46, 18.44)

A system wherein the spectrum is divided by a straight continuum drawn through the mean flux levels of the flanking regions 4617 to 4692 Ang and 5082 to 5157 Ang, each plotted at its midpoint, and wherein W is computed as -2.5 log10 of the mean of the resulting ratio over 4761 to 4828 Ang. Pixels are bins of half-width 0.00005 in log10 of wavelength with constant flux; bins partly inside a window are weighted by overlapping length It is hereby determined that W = 0.191 mag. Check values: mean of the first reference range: 30.9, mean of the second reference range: 27.2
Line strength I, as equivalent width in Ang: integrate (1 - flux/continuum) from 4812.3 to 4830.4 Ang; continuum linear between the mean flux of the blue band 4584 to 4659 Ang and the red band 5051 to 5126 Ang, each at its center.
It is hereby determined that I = 1.9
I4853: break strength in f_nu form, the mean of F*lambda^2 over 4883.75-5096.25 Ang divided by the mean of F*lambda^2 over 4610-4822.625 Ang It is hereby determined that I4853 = 1.12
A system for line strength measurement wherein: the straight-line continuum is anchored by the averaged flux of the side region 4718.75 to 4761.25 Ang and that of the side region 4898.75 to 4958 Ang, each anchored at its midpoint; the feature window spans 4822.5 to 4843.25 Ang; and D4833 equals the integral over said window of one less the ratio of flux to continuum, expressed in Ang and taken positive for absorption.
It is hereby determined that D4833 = 3.2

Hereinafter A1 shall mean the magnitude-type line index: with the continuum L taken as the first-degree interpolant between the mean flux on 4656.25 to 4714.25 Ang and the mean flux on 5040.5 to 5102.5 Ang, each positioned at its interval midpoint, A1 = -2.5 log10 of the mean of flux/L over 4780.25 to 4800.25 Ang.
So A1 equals 0.175 mag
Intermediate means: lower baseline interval 30.5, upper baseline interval 27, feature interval 25.1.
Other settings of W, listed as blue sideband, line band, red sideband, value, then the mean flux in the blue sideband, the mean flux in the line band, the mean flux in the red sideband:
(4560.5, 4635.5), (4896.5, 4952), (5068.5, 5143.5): -0.20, 31.6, 34.6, 27.3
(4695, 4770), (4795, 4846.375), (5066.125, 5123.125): 0.06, 29.4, 27.3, 27.1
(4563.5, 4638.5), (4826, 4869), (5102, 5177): 0.04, 31.5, 28.4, 27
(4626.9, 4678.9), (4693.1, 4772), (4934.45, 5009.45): 0.05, 30.9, 29.2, 29.5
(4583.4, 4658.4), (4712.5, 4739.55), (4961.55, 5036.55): 0.01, 31.1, 29.6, 26.7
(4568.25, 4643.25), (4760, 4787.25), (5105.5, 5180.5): 0.30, 31.4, 22.7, 26.8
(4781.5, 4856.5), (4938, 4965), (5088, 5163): -0.19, 27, 32.7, 27.7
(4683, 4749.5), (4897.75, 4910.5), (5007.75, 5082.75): -0.21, 29.7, 34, 26.6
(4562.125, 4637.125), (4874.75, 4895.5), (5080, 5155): -0.02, 31.6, 29.6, 27.1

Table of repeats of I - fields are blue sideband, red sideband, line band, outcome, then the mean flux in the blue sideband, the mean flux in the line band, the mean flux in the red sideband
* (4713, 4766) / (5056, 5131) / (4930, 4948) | -4.8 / 29.5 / 35.5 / 26.9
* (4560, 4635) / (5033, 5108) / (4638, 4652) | 0.8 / 31.7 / 29.5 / 26.8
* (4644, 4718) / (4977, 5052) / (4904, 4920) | -3.7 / 30.2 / 34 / 26.4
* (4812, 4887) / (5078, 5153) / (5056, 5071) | 0.2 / 28.2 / 27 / 27.2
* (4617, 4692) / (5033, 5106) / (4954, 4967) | 0.8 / 30.9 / 26.2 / 26.9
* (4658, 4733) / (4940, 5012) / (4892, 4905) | -0.8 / 30.3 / 31.3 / 29.1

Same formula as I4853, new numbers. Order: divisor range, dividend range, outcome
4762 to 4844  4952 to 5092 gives 1.15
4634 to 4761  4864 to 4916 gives 1.11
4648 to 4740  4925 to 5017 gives 1.11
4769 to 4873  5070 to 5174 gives 1.15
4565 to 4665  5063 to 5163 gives 1.08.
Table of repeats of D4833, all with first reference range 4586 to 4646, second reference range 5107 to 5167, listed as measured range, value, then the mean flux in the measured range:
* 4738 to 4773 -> 2.86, 28.1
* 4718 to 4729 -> 0.04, 30.7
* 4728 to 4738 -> 0.72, 28.5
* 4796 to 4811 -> 1.35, 27.5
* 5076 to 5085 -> 0.85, 25.9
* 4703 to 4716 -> 0.19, 30.4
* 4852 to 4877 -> 1.06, 28.6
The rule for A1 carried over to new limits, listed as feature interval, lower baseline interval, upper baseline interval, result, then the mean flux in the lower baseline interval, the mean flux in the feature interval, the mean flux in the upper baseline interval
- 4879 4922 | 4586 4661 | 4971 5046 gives -0.133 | 31.3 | 31.5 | 26.6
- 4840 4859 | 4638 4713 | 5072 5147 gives 0.027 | 30.3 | 28.4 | 27.3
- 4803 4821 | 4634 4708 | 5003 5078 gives 0.071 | 30.1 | 27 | 26.6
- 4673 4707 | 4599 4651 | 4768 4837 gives -0.003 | 31.7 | 29.5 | 25.5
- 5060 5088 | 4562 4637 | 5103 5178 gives 0.019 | 31.6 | 27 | 26.9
